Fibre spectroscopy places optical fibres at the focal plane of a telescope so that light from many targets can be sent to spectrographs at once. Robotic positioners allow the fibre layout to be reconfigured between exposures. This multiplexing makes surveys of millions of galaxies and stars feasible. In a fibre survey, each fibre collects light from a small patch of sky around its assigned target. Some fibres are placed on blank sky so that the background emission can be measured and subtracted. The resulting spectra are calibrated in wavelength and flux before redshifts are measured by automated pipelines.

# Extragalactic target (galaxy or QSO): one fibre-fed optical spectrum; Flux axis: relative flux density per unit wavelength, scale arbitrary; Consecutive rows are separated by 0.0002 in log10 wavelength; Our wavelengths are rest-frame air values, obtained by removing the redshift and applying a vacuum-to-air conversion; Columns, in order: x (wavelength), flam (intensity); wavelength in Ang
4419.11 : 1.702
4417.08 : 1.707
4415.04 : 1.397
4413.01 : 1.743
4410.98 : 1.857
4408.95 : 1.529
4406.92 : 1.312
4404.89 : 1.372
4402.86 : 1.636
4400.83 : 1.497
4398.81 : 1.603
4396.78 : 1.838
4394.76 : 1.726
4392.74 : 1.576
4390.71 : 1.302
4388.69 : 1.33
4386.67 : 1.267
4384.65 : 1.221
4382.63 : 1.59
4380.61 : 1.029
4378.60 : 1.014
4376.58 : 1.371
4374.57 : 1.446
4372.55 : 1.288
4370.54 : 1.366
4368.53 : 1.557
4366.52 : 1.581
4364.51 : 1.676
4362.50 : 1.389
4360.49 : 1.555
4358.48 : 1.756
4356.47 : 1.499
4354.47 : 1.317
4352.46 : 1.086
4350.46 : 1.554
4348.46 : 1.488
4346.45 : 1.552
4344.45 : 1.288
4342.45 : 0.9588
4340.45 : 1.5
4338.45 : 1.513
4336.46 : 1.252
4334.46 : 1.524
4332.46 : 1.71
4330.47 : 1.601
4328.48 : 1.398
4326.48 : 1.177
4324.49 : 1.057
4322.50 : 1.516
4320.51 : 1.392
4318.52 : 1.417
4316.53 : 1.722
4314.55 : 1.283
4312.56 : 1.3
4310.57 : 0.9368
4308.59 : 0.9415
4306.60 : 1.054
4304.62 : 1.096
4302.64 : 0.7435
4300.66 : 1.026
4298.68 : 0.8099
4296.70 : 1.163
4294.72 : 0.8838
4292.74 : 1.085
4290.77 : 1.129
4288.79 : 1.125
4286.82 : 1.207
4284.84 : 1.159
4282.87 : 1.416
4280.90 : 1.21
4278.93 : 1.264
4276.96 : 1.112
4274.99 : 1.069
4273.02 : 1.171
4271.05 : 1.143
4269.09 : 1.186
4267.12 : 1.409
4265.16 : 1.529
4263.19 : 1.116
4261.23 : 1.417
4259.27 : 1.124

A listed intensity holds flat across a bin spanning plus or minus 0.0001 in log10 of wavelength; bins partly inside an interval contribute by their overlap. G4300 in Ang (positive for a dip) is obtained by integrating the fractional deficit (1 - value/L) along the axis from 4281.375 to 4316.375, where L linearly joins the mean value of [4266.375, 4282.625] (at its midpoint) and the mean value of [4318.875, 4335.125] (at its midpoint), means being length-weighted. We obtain 5.5 Ang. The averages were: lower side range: 1.2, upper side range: 1.42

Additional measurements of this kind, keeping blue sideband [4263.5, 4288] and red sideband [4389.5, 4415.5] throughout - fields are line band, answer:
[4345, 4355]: 0.2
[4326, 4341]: -0.9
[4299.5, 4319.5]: 2.7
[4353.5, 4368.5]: -0.8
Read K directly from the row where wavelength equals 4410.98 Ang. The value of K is 1.857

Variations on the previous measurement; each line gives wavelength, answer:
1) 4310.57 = 0.9368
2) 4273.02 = 1.171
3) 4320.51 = 1.392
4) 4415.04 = 1.397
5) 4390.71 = 1.302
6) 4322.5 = 1.516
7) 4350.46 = 1.554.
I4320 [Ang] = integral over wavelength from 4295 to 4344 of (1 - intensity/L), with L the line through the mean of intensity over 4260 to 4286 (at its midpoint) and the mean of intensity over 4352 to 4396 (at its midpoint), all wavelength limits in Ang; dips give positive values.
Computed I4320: 2.8 Ang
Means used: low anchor 1.24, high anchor 1.41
